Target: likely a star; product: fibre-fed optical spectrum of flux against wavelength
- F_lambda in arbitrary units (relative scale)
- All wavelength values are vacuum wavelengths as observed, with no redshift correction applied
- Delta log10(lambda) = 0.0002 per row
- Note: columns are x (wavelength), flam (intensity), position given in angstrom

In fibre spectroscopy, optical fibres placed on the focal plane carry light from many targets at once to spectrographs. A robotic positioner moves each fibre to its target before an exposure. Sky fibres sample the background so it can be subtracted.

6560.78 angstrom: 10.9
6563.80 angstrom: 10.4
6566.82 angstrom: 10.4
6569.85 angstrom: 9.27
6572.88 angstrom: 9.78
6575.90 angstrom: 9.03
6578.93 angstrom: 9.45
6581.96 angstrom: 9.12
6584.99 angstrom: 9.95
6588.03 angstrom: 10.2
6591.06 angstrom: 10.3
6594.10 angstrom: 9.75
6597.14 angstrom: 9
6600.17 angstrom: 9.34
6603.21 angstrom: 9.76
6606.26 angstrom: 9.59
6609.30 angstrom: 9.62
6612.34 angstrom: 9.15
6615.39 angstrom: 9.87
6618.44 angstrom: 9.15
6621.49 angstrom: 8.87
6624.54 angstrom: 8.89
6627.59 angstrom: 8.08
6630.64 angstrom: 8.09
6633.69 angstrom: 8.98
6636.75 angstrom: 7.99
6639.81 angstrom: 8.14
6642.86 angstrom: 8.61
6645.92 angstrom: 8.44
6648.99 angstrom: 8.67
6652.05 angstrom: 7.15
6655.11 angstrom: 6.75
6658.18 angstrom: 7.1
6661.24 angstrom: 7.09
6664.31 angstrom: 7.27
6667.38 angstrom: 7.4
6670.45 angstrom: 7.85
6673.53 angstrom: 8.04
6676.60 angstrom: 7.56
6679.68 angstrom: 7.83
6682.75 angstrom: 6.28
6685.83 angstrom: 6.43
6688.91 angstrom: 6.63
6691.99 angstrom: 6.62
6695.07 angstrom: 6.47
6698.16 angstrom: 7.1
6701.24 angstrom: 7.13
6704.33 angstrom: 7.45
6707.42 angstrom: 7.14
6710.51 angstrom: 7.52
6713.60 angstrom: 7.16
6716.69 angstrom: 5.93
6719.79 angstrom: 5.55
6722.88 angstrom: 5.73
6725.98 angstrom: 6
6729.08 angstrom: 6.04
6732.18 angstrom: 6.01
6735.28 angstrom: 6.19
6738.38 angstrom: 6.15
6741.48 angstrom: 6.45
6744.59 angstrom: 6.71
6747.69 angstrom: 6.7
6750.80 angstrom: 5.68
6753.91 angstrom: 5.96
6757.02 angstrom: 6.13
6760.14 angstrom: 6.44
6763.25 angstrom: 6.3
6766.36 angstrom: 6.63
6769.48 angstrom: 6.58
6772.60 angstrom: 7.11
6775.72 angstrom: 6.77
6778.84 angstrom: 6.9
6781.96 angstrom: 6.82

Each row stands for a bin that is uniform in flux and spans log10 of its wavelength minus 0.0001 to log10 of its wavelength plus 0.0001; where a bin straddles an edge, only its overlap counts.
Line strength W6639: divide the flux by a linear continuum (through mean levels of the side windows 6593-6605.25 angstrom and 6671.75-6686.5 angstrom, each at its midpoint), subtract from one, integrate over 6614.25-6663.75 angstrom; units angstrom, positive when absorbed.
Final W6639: 1.1 angstrom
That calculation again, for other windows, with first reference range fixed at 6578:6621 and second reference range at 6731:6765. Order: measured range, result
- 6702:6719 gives 0.29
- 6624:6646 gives 1.00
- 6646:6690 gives 3.88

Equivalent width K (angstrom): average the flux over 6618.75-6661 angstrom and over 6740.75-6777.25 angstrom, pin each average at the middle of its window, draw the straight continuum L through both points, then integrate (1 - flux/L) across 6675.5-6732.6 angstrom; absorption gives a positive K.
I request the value 4.5 angstrom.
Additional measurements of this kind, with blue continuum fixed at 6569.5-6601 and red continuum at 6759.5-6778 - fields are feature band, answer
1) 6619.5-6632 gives 0.6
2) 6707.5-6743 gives 5.2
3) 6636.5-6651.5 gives 0.6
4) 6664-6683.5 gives 1.6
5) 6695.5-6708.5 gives 1.0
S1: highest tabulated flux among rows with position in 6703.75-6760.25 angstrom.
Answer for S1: 7.52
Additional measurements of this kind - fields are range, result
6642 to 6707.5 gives 8.67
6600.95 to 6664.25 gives 9.87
